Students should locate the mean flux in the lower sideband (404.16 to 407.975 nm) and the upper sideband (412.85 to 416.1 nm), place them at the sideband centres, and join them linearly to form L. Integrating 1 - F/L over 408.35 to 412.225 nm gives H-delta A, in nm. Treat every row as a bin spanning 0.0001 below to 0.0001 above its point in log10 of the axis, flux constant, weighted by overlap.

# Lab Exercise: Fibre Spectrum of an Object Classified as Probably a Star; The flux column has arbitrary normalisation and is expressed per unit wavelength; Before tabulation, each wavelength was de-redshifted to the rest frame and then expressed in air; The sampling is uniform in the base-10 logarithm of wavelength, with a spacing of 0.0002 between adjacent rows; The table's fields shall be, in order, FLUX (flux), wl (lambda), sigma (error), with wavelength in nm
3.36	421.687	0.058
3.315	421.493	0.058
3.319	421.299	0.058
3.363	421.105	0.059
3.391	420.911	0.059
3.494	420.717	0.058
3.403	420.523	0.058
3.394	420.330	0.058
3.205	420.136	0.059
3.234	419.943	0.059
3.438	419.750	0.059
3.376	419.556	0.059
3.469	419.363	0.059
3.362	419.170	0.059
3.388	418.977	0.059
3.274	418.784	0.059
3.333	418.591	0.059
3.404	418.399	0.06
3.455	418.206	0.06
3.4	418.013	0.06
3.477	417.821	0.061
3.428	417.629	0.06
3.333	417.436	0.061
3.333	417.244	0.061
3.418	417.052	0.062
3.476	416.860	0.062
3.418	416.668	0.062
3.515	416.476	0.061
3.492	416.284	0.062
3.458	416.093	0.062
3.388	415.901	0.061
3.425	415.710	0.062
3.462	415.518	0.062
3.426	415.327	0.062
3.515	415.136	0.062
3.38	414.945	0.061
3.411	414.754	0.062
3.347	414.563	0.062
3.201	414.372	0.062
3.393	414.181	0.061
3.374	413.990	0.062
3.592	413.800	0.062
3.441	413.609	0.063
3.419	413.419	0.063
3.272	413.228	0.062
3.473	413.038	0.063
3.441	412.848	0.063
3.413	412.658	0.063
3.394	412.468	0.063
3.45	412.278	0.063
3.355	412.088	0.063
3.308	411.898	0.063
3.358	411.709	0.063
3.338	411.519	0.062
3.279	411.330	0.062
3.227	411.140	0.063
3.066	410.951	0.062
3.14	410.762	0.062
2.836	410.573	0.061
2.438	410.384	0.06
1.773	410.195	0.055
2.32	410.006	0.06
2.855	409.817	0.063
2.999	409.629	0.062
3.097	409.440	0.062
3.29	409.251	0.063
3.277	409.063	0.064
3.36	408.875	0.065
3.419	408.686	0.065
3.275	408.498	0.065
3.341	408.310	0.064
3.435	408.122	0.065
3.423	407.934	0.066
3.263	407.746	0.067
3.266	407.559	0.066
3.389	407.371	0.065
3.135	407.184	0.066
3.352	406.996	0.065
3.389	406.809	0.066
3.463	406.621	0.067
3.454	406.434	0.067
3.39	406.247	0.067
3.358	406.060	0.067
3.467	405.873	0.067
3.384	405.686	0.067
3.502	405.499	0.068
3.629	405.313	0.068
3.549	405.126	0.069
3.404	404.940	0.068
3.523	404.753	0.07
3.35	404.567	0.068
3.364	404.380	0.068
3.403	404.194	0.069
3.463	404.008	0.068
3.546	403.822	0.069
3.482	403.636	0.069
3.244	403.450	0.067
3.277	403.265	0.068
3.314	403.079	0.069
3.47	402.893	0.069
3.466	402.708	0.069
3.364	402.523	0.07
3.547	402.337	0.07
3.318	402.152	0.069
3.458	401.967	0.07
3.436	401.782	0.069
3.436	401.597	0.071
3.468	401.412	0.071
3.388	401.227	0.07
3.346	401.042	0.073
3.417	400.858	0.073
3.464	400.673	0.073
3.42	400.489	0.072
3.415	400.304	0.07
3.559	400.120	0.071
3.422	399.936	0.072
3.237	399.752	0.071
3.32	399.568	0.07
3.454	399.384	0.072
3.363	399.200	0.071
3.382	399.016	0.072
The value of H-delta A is 0.395 nm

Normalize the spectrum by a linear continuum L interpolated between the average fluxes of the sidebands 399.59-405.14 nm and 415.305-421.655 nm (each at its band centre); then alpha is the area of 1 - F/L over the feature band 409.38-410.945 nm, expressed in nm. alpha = 0.33 nm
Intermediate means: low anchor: 3.42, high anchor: 3.4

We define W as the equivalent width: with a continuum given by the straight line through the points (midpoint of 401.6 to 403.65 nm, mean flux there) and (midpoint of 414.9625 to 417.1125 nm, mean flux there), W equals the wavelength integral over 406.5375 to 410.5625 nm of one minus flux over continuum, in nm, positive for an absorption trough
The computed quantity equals 0.36 nm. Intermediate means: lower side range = 3.4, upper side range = 3.45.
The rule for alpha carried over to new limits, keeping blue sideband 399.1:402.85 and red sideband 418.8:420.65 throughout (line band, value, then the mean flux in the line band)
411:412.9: 0.02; 3.35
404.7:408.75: 0.00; 3.4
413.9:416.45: -0.03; 3.41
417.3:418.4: -0.02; 3.41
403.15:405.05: 0.00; 3.41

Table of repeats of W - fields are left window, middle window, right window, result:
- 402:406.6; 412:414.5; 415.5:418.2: 0.02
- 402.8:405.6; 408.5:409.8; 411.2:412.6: 0.06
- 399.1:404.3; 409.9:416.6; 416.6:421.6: 0.25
